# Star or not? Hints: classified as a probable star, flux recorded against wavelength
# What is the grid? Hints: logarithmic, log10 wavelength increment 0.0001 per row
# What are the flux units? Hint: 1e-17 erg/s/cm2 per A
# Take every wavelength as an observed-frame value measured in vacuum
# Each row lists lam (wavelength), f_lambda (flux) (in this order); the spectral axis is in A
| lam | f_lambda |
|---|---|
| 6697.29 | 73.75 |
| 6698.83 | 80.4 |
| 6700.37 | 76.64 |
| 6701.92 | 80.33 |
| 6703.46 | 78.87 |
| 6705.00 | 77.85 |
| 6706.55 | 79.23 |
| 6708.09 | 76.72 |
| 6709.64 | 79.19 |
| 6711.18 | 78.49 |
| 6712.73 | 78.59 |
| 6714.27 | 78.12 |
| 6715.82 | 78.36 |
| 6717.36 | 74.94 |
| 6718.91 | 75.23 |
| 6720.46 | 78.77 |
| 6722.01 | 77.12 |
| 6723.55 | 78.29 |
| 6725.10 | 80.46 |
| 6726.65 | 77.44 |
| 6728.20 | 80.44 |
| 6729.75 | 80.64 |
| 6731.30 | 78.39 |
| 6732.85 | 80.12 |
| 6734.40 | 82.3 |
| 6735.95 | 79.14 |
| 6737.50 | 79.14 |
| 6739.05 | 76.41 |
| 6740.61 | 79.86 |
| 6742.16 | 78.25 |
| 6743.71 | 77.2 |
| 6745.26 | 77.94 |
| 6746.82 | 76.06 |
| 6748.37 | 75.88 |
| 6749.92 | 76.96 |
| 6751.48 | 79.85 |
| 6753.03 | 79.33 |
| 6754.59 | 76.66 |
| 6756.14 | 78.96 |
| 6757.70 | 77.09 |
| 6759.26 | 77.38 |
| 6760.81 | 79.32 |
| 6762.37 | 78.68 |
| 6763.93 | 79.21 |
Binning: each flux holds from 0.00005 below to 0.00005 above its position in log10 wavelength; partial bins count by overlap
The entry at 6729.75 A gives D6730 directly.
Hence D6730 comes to 80.64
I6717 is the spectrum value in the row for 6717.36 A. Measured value 74.94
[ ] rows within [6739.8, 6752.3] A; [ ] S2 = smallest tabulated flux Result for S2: 75.88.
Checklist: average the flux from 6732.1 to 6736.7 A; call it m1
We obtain 80.6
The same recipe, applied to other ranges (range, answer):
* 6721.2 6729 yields 78.8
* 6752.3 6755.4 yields 78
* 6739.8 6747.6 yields 77.8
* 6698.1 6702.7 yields 79.1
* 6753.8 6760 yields 77.4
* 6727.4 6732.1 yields 79.8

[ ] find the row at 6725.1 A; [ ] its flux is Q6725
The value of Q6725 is 80.46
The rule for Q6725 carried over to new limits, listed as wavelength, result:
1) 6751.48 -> 79.85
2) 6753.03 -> 79.33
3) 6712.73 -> 78.59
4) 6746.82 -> 76.06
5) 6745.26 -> 77.94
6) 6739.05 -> 76.41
